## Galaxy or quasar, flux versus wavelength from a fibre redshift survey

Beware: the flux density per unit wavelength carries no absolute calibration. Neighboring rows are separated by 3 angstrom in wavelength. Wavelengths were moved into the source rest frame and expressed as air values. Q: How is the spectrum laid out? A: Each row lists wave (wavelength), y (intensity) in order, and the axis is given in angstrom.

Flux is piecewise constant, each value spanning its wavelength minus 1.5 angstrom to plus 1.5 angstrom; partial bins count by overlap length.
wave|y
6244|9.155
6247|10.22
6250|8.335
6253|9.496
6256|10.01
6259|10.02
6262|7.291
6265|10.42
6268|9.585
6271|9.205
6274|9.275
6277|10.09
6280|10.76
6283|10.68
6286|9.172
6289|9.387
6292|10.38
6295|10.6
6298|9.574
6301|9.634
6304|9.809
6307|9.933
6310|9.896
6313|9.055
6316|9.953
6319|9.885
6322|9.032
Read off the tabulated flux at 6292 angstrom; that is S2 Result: 10.38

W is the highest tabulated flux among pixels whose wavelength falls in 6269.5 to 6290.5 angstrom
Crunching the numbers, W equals 10.76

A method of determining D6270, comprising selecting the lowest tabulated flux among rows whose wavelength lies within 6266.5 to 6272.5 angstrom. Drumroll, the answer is 9.205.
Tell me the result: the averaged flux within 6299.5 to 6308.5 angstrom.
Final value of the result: 9.79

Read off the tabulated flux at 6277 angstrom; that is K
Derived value 10.09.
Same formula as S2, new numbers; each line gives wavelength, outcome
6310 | 9.896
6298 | 9.574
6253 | 9.496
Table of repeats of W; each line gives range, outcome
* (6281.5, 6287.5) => 10.68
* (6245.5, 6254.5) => 10.22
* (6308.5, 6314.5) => 9.896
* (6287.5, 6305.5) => 10.6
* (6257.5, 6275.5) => 10.42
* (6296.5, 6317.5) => 9.953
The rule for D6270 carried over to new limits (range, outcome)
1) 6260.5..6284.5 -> 7.291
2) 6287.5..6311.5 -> 9.387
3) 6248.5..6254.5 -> 8.335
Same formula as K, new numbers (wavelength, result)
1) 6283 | 10.68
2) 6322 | 9.032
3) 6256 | 10.01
